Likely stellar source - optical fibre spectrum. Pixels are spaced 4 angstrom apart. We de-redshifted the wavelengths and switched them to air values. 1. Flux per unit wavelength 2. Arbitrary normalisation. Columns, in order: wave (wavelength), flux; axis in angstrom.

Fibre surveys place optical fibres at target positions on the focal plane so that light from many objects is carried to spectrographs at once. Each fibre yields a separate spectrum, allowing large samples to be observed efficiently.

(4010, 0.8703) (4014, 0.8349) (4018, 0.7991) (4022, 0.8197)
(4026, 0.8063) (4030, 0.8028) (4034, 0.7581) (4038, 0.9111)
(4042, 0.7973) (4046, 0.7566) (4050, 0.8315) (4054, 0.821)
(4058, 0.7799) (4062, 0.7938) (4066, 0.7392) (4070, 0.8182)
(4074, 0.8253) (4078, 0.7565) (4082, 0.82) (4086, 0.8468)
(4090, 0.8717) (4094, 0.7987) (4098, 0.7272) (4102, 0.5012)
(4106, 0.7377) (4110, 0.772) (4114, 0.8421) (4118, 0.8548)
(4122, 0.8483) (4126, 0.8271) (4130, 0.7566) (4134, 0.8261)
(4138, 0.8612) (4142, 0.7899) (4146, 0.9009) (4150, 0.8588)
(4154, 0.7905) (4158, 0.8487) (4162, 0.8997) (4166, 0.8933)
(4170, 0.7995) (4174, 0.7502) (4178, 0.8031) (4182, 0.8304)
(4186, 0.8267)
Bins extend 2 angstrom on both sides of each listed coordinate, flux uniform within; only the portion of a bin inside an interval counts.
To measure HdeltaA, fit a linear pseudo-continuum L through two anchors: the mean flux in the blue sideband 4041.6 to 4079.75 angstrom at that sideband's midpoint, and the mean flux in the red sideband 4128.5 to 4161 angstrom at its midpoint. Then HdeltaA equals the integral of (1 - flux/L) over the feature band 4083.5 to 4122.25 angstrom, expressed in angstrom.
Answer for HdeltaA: 1.7 angstrom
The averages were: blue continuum 0.792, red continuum 0.832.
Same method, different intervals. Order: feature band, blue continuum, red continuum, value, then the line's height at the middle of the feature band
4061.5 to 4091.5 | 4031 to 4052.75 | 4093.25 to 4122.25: -1.1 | 0.781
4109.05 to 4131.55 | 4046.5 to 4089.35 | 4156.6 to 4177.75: 0.0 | 0.82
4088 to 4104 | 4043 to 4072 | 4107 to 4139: 1.6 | 0.808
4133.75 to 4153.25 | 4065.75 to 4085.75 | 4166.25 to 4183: -1.0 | 0.803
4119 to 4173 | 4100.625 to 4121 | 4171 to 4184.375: -4.3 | 0.776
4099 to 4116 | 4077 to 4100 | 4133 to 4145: 2.1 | 0.815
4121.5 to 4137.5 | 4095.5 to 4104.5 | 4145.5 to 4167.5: -1.4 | 0.752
